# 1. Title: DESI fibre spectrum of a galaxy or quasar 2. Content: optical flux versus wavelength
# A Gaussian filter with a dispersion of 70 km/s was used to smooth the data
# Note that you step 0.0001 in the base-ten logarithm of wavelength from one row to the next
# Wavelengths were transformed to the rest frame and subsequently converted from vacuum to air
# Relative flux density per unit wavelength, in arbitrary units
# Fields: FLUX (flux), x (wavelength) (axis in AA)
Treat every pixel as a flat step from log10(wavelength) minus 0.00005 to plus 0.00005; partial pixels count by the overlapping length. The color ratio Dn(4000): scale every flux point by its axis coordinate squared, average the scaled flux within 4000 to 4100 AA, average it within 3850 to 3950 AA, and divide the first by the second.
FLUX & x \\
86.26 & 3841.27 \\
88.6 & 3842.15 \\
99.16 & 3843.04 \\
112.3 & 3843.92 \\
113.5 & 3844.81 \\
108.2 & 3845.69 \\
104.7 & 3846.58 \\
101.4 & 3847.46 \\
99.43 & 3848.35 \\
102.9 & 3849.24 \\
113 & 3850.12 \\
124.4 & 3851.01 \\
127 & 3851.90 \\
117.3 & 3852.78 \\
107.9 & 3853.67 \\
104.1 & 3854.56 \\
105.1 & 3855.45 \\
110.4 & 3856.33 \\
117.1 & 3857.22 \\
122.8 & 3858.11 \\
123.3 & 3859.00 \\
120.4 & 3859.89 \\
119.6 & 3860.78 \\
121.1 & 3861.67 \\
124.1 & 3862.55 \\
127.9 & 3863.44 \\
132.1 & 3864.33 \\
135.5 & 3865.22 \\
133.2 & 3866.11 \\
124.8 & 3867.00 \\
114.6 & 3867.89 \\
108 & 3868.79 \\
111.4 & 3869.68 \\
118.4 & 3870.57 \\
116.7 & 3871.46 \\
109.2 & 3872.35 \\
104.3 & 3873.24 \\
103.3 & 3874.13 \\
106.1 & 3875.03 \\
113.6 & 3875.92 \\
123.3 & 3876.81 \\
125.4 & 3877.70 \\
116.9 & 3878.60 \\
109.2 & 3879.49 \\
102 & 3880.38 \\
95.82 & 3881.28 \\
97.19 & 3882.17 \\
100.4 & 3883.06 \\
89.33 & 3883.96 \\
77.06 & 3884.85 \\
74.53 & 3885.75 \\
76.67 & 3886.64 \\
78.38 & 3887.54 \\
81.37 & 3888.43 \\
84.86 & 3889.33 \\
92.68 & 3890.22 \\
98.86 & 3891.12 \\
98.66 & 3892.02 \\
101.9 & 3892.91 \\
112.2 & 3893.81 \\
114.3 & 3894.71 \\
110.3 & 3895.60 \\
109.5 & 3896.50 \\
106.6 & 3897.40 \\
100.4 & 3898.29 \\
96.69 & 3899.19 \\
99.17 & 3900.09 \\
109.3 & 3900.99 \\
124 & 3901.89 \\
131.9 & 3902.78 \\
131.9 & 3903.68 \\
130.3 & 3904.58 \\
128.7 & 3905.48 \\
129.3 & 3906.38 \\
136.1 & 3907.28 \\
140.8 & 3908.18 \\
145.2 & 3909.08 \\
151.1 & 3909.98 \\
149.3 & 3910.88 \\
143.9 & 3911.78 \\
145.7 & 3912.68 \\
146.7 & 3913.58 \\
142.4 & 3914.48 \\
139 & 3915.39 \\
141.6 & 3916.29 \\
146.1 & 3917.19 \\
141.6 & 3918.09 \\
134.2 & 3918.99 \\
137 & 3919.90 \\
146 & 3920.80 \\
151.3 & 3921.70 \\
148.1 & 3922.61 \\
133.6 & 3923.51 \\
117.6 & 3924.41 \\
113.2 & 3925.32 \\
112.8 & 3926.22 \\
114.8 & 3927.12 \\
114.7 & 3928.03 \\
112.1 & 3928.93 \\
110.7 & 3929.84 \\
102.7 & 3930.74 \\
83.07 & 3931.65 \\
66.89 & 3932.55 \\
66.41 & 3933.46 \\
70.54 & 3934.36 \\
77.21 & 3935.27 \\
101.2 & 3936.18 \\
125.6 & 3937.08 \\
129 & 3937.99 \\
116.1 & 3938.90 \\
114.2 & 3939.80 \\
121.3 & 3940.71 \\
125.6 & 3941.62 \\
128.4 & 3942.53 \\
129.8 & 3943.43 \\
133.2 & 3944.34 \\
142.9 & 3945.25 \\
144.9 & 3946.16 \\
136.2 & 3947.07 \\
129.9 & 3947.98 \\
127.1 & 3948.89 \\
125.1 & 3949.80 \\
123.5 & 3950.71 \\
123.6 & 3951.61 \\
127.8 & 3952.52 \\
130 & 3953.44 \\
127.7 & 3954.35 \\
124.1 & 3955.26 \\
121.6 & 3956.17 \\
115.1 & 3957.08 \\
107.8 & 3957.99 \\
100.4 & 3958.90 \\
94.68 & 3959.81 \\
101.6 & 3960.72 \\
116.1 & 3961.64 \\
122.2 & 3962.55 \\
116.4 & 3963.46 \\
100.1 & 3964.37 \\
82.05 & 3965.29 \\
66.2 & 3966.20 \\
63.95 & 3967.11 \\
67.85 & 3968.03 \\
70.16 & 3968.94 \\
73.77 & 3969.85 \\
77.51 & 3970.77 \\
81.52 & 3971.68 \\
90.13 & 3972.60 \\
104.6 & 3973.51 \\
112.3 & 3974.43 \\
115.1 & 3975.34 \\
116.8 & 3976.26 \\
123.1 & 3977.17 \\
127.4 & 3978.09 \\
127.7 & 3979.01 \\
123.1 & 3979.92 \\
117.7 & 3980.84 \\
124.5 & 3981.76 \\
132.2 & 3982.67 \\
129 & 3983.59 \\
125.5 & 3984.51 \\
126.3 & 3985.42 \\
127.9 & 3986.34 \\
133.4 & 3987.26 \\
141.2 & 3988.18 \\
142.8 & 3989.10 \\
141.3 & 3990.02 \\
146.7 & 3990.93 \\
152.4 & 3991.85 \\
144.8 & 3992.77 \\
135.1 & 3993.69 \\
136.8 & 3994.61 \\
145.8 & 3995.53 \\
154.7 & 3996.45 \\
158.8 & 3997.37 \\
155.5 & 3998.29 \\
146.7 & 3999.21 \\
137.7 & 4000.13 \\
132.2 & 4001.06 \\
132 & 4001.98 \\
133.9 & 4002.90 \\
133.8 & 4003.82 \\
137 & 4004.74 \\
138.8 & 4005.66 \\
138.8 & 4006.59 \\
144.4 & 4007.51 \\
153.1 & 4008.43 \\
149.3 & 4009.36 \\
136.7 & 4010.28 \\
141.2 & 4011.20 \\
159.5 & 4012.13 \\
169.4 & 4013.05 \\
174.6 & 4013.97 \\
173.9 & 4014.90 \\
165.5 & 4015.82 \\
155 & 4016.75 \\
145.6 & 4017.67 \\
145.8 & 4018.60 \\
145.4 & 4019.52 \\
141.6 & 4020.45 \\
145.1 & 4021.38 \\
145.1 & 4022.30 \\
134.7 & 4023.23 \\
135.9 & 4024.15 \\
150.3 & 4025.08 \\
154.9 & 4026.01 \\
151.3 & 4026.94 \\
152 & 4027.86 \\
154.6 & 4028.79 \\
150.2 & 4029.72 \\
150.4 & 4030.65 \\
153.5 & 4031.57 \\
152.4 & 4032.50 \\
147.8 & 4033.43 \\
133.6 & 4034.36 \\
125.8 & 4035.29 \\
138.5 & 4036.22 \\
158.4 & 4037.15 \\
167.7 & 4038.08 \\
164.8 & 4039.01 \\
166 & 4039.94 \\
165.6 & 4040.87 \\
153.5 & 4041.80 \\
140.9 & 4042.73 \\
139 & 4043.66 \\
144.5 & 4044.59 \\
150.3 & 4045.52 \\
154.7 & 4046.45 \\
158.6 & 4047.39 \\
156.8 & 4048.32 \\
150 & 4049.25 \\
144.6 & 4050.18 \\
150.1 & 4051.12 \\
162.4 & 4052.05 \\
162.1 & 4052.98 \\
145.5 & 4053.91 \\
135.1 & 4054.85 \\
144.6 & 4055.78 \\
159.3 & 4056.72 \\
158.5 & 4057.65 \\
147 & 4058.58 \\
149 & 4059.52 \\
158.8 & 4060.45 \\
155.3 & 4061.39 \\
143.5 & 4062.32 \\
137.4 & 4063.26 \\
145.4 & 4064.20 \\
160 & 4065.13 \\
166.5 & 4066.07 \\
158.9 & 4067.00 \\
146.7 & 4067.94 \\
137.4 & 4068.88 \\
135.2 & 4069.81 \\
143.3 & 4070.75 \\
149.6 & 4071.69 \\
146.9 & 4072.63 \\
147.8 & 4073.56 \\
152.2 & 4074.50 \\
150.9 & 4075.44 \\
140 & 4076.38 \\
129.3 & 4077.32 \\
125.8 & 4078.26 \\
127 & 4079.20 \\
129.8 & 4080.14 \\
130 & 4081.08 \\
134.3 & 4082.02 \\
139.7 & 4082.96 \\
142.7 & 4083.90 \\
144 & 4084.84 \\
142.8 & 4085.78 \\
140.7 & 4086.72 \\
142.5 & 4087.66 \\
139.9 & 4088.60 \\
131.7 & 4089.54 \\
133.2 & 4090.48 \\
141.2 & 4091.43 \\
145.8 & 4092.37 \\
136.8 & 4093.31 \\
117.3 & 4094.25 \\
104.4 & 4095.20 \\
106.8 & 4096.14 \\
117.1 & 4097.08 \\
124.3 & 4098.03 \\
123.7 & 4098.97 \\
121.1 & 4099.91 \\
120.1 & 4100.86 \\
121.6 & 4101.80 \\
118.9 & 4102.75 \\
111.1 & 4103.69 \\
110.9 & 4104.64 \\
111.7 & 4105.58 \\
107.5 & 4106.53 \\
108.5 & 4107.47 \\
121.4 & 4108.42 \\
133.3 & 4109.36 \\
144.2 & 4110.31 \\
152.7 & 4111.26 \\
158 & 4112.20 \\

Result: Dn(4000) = 1.3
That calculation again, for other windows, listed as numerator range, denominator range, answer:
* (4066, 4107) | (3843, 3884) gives 1.31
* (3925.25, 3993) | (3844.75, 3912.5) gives 1.05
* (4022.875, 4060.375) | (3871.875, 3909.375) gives 1.51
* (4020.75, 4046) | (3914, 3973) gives 1.38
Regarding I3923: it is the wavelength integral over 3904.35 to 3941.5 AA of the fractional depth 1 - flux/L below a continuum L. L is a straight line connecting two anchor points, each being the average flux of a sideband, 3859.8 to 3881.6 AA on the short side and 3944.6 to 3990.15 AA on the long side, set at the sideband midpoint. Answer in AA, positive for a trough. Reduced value -2.7 AA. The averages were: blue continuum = 117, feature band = 124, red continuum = 114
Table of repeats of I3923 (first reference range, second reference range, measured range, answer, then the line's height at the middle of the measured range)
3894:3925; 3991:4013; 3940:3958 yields 1.2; 136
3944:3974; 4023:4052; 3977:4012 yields -3.0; 127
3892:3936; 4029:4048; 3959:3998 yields 5.8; 136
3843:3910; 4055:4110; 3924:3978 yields 5.3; 120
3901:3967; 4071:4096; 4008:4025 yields -2.7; 130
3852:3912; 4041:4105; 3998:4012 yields -1.1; 131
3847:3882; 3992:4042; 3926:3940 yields 3.2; 130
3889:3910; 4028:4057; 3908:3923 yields -3.1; 119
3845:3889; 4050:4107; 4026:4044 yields -2.6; 132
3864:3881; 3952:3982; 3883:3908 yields 1.8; 113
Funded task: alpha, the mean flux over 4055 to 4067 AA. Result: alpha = 152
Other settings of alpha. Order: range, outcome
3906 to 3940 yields 124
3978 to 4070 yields 146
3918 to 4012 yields 121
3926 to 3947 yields 111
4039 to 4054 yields 153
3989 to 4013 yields 144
